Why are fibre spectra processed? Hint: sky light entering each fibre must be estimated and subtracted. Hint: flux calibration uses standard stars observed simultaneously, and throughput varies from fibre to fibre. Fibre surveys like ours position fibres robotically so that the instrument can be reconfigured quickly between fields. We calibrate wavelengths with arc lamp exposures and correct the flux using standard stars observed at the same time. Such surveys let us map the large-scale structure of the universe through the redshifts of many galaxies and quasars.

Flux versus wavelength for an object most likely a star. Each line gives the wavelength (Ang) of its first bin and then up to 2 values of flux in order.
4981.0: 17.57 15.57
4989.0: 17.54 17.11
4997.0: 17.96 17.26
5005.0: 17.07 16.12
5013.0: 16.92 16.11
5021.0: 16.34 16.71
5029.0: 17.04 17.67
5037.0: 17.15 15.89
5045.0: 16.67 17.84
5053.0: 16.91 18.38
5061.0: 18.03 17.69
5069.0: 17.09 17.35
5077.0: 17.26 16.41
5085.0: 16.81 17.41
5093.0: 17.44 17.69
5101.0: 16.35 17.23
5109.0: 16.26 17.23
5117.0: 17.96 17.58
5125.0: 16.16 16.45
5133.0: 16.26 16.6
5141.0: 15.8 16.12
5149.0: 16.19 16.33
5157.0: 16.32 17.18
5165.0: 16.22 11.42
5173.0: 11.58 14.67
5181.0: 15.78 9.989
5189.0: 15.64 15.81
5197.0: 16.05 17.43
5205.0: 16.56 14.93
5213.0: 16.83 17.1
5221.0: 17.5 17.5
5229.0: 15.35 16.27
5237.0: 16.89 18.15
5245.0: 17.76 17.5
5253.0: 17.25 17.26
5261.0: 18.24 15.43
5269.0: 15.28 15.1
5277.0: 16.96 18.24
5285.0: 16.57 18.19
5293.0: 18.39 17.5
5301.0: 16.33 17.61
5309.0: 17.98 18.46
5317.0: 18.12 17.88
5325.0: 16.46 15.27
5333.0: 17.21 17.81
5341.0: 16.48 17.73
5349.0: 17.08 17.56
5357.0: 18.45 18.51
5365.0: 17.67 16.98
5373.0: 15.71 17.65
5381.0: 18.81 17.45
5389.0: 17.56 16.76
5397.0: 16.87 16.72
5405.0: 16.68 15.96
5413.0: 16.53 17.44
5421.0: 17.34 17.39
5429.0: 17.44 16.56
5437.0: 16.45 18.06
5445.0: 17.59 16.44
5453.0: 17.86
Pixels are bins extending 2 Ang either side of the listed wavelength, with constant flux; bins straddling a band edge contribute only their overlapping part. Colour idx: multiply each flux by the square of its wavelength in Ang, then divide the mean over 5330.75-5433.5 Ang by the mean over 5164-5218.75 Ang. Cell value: 1.2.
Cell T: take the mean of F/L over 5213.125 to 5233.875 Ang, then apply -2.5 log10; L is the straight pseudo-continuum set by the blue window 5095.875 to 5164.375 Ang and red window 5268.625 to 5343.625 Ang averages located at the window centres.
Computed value 0.01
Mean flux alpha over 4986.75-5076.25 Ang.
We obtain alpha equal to 17.1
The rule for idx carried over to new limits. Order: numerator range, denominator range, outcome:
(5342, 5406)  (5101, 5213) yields 1.20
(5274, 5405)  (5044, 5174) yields 1.14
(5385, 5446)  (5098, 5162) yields 1.14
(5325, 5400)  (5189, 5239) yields 1.11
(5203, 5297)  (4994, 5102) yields 1.07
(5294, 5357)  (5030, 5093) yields 1.11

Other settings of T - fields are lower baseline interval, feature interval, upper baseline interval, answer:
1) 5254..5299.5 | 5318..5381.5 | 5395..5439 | -0.02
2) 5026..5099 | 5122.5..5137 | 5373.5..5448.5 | 0.06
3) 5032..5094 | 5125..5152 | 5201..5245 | 0.05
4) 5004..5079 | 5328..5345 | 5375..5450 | 0.02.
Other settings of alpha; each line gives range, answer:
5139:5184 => 15.1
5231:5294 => 17.1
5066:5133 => 17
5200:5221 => 16.6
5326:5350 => 16.9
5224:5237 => 16.4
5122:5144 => 16.3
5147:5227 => 15.6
